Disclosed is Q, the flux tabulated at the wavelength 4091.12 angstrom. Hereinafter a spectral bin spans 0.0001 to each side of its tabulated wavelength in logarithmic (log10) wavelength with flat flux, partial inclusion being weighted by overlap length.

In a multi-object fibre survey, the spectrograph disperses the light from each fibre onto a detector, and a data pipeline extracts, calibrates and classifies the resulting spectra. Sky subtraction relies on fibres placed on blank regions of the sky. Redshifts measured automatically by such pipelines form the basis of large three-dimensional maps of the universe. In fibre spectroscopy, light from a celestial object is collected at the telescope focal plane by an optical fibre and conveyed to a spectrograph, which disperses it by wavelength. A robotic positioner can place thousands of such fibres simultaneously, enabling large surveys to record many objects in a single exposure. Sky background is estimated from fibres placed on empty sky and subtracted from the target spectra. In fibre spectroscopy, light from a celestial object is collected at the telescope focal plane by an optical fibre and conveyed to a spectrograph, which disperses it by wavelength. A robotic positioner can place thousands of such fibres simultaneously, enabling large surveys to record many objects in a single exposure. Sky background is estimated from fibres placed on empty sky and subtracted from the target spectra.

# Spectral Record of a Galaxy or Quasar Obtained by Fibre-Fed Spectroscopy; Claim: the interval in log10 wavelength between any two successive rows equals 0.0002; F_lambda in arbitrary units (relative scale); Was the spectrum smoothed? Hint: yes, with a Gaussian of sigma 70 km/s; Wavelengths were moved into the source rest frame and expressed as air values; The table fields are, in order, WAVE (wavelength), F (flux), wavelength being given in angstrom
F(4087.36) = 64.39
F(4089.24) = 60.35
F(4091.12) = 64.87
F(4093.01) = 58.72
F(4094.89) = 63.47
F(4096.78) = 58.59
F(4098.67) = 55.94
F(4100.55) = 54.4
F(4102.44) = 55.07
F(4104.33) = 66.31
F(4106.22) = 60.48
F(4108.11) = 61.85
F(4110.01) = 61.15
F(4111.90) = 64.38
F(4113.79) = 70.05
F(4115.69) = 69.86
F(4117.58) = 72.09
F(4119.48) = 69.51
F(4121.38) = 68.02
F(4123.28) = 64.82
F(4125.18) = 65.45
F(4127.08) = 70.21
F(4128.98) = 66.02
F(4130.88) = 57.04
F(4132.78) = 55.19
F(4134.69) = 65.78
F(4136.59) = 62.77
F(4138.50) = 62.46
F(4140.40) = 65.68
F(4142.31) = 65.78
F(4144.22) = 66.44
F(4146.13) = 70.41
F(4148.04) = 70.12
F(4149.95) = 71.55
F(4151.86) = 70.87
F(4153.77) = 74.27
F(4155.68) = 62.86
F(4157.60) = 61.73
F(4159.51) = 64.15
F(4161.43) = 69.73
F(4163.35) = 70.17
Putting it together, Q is 64.87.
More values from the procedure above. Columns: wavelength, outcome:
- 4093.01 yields 58.72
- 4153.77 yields 74.27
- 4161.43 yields 69.73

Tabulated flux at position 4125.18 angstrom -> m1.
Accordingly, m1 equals 65.45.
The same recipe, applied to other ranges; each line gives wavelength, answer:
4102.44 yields 55.07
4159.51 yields 64.15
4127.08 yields 70.21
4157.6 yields 61.73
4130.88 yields 57.04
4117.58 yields 72.09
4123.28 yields 64.82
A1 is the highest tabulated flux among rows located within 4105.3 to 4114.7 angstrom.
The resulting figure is 70.05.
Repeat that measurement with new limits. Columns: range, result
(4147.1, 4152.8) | 71.55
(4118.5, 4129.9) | 70.21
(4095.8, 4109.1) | 66.31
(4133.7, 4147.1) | 70.41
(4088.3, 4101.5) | 64.87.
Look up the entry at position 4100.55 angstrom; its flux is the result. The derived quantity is 54.4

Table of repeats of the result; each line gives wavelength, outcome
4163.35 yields 70.17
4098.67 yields 55.94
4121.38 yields 68.02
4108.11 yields 61.85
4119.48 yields 69.51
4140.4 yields 65.68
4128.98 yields 66.02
